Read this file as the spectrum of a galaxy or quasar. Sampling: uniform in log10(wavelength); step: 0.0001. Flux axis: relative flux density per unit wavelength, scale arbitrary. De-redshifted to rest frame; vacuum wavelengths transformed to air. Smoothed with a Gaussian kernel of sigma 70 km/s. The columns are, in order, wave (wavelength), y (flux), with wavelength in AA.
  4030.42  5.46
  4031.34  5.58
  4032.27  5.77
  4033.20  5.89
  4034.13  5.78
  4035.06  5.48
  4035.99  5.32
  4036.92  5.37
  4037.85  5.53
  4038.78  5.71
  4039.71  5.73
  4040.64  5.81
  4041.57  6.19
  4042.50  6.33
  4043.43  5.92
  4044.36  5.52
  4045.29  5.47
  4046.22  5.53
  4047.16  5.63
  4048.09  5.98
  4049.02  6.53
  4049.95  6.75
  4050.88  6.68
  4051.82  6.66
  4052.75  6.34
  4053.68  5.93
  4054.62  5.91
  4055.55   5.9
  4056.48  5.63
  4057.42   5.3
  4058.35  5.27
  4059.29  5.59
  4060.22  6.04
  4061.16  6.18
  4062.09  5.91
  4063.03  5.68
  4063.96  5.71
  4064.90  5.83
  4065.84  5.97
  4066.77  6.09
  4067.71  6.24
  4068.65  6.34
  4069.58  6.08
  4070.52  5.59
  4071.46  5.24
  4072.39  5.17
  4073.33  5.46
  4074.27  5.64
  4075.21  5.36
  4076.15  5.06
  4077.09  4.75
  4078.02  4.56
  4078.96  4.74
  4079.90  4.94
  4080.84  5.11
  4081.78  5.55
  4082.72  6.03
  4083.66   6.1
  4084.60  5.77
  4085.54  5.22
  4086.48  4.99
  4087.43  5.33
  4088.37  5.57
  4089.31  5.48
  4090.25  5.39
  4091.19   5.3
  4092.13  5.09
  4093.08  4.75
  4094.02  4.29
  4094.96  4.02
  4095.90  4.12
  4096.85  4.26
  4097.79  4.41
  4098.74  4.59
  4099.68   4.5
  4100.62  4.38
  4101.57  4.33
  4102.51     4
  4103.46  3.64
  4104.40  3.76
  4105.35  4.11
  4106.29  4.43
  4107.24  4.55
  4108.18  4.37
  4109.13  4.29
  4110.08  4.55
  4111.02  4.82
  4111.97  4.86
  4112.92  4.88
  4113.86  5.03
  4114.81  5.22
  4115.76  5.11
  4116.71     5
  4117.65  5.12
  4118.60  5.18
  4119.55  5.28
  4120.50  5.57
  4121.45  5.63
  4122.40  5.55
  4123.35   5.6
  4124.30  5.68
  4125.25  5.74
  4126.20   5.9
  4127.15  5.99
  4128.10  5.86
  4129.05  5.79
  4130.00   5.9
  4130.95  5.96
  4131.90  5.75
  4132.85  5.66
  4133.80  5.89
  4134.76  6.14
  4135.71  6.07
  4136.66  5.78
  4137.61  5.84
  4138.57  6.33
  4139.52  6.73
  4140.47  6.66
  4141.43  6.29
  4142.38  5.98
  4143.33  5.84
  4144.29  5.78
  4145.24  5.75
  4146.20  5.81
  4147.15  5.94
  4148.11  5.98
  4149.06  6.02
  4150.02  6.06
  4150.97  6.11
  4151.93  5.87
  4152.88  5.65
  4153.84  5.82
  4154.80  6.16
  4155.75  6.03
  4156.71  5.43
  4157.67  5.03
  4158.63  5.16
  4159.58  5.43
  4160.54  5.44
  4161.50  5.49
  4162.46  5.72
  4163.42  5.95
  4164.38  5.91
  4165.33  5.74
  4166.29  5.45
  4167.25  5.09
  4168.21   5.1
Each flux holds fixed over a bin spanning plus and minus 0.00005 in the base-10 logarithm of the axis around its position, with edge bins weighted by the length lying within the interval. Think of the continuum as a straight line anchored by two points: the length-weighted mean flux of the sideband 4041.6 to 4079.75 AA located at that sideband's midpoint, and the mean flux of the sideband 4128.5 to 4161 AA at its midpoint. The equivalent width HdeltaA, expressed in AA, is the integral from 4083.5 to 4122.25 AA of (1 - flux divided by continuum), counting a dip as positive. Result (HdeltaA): 6.8 AA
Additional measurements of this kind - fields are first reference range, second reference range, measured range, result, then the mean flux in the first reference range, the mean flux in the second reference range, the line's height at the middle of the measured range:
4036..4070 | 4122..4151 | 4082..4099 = 2.5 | 5.92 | 5.95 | 5.93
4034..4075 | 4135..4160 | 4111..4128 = 1.5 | 5.84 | 5.91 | 5.89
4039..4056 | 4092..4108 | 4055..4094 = -2.8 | 6.04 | 4.29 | 5.14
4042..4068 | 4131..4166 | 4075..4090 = 1.6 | 5.95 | 5.87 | 5.92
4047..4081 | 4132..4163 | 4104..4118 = 2.7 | 5.73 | 5.87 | 5.81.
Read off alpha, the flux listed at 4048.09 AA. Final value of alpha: 5.98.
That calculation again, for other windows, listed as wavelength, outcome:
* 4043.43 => 5.92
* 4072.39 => 5.17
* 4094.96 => 4.02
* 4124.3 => 5.68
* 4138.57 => 6.33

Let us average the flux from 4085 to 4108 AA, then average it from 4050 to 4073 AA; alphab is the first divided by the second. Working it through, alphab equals 0.78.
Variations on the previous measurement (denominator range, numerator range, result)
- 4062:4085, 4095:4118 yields 0.81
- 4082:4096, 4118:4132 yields 1.09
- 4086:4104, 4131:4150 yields 1.29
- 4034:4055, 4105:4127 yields 0.86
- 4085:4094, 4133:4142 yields 1.19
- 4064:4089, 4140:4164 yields 1.06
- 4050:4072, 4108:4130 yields 0.89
